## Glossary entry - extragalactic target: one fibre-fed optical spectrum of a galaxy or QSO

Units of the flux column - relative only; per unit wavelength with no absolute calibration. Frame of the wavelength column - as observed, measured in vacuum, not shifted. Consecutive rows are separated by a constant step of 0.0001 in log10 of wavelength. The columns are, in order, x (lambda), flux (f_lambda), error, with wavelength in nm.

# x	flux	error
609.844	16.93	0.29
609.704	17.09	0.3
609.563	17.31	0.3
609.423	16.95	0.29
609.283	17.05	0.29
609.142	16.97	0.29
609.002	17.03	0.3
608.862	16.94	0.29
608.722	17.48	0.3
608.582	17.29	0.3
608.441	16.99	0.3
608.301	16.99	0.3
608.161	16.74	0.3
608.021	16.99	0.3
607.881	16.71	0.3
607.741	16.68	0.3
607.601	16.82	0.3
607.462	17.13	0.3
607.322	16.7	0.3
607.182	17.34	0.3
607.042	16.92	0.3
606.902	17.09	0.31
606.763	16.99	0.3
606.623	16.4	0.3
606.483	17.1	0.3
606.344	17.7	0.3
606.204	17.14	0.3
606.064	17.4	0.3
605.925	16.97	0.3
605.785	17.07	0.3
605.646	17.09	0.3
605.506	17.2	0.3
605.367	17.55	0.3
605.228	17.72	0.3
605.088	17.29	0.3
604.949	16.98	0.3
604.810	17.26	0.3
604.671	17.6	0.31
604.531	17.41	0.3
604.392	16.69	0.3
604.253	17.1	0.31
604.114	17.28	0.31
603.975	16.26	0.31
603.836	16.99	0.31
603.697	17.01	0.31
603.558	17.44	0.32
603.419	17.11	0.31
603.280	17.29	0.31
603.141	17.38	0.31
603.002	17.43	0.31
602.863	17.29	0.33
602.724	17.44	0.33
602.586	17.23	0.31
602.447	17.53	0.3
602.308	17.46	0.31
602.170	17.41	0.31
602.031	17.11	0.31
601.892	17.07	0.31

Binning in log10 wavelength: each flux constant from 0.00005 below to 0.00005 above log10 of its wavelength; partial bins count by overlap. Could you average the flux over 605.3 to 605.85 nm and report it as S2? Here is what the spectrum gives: 17.2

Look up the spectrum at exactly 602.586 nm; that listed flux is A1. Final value 17.23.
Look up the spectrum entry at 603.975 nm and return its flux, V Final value 16.26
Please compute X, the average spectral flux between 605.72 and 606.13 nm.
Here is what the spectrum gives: 17.1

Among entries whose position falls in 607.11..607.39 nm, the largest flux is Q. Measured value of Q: 17.34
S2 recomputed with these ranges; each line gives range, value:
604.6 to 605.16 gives 17.3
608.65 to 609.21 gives 17.1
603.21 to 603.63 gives 17.3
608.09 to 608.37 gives 16.9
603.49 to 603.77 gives 17.2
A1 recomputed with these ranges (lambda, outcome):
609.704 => 17.09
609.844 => 16.93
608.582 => 17.29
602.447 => 17.53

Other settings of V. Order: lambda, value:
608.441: 16.99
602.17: 17.41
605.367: 17.55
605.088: 17.29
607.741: 16.68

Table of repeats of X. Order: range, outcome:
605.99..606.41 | 17.4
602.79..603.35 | 17.3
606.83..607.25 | 17.1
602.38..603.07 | 17.4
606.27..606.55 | 17.4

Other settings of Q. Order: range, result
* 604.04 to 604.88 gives 17.6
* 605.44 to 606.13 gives 17.4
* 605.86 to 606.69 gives 17.7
